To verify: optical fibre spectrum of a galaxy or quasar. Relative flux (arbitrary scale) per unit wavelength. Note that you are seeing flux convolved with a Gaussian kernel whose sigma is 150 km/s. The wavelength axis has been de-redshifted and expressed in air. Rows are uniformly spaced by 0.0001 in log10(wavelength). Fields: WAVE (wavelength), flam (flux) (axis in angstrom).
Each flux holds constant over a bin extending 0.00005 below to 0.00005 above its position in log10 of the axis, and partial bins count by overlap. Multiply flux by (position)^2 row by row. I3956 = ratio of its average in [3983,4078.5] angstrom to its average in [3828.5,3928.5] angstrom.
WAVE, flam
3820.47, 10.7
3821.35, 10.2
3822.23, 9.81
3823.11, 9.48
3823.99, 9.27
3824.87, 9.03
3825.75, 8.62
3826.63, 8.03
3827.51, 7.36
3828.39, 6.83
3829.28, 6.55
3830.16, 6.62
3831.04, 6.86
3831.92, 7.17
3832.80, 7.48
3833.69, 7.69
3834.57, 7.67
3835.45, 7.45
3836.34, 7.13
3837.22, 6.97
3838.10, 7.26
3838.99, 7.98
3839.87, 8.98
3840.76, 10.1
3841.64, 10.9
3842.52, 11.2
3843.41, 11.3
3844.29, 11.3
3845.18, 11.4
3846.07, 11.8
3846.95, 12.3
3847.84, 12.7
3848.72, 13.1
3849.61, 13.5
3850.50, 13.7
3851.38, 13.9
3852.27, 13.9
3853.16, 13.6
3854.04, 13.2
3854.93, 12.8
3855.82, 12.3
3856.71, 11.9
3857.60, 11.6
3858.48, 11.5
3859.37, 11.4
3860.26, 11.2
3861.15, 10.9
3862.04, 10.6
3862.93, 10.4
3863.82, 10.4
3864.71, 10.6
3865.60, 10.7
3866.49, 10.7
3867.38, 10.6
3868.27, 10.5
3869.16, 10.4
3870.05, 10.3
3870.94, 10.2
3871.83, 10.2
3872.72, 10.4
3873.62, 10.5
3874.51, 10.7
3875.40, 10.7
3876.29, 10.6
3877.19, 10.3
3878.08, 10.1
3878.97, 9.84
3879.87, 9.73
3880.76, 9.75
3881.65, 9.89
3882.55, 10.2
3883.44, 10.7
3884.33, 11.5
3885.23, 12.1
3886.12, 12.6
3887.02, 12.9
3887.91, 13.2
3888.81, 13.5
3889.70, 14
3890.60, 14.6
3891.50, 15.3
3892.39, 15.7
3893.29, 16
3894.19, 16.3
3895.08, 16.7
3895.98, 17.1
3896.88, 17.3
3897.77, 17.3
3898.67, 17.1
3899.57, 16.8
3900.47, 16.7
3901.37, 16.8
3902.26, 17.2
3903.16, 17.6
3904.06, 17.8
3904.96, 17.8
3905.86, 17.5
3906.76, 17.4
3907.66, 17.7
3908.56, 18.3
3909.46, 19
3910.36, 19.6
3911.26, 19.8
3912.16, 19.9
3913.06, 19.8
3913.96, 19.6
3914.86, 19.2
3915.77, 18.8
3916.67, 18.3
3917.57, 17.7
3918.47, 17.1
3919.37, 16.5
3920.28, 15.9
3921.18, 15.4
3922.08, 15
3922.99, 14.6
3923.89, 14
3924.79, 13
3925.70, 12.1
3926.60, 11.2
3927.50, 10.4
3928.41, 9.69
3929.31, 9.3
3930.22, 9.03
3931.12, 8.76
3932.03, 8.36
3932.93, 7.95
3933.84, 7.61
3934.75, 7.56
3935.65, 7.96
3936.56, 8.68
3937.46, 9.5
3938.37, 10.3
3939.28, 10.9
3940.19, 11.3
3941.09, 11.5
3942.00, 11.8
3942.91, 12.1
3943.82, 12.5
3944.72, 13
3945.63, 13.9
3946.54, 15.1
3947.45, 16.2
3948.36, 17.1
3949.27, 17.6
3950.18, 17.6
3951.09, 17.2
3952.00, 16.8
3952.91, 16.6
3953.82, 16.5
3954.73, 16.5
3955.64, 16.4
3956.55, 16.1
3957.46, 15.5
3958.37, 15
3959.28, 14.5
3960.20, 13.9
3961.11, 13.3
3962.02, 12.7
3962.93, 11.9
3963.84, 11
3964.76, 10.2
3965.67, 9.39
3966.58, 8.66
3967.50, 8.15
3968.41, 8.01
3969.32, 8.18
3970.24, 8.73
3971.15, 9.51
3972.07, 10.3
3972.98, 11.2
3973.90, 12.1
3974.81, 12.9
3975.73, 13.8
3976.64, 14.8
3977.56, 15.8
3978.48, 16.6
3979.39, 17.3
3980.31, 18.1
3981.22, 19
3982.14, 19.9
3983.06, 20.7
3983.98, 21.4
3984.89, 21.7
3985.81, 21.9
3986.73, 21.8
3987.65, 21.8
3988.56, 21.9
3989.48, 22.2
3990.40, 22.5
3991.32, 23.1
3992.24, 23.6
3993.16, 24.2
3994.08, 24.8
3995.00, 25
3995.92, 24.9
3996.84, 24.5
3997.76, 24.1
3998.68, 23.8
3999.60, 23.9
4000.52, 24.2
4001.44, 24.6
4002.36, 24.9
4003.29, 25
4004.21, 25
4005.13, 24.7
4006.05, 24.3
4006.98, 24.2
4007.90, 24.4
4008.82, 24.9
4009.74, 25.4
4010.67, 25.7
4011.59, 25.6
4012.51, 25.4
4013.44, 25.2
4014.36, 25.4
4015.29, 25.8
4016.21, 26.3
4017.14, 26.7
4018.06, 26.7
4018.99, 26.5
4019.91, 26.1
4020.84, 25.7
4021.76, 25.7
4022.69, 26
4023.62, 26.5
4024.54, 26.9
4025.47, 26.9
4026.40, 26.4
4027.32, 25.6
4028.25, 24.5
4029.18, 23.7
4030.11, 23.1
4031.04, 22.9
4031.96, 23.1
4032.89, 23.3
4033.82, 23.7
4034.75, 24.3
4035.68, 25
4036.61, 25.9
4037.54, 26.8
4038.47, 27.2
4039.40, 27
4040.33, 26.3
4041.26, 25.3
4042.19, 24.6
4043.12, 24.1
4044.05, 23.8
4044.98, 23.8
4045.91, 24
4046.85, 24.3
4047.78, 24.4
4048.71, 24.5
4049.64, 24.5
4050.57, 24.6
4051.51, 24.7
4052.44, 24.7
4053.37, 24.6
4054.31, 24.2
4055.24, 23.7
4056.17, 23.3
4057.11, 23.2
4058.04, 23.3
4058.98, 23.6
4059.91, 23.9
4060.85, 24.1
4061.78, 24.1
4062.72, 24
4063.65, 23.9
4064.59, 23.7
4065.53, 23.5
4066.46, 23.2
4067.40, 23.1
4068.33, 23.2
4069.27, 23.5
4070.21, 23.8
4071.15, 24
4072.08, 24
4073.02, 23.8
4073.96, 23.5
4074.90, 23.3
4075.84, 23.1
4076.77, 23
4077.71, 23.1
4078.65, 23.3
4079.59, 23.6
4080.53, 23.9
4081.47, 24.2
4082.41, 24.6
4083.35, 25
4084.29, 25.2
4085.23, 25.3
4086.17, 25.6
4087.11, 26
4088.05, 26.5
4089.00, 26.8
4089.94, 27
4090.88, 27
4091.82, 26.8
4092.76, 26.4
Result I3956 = 2.03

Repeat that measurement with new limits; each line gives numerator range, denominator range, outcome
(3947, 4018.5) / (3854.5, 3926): 1.42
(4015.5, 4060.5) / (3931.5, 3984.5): 1.96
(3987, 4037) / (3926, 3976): 2.12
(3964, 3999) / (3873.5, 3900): 1.40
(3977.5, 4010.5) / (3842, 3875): 2.11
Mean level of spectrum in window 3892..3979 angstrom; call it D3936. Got 14.2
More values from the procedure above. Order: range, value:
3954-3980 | 12.7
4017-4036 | 25.2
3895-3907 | 17.2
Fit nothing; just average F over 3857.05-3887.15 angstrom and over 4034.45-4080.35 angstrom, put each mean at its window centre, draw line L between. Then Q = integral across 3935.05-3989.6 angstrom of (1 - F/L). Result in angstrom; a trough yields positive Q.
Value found 9.3 angstrom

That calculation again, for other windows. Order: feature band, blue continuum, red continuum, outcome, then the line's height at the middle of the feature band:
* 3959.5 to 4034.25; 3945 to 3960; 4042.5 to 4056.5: -2.6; 19.8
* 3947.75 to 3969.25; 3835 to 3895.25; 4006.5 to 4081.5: 5.1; 18.3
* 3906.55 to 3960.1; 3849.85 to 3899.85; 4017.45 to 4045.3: 8.3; 17.2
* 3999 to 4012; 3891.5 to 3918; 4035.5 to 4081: -1.7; 22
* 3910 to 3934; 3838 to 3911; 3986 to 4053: 3.2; 16.8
